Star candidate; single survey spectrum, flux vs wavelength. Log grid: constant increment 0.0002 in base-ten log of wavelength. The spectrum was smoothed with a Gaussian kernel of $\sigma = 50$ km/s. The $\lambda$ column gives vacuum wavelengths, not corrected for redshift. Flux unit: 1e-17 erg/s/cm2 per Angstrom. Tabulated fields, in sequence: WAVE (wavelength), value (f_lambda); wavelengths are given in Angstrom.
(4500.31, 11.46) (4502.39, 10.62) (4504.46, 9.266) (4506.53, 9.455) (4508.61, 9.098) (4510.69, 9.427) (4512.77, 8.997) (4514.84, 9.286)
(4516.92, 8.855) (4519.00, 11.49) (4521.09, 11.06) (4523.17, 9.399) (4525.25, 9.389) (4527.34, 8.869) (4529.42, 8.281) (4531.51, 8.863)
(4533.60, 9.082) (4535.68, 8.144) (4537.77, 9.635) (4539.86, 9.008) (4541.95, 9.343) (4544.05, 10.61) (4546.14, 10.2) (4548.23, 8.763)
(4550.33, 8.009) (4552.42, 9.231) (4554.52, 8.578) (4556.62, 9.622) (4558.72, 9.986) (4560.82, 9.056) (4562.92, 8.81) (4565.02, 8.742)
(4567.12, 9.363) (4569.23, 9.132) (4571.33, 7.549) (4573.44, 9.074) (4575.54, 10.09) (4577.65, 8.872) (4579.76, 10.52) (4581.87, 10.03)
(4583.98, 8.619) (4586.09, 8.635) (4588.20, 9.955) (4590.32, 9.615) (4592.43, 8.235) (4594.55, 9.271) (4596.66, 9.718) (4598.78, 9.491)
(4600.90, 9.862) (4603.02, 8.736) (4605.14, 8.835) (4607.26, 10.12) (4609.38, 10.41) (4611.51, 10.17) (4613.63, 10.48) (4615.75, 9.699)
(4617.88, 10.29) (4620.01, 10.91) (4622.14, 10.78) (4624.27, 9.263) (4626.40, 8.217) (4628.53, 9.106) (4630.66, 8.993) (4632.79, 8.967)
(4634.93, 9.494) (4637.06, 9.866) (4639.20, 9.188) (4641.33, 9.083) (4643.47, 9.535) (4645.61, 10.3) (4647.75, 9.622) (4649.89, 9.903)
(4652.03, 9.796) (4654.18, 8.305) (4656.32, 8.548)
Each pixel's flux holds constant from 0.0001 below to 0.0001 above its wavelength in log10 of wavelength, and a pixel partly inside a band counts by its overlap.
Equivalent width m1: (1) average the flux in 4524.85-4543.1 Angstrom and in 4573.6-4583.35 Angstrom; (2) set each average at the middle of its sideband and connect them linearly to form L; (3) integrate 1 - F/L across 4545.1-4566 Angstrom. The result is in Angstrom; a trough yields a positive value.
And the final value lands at 0.5 Angstrom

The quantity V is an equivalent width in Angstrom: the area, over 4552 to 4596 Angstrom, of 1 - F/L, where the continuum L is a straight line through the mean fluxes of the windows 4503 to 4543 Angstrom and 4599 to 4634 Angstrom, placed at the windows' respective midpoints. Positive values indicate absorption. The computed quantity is 1.5 Angstrom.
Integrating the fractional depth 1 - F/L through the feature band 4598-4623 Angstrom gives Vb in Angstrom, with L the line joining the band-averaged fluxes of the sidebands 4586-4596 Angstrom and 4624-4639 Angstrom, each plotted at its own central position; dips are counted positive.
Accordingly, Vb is -2.2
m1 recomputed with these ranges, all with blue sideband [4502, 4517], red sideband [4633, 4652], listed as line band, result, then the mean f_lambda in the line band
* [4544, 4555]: 0.34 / 9.14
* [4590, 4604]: 0.38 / 9.26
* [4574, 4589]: -0.03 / 9.51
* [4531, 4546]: 0.16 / 9.31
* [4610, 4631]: -0.59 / 9.83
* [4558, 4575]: 0.87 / 8.98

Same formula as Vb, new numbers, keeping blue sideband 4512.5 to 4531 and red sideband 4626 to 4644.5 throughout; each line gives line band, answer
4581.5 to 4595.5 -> 0.3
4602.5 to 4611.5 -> -0.4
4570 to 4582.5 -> 0.0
